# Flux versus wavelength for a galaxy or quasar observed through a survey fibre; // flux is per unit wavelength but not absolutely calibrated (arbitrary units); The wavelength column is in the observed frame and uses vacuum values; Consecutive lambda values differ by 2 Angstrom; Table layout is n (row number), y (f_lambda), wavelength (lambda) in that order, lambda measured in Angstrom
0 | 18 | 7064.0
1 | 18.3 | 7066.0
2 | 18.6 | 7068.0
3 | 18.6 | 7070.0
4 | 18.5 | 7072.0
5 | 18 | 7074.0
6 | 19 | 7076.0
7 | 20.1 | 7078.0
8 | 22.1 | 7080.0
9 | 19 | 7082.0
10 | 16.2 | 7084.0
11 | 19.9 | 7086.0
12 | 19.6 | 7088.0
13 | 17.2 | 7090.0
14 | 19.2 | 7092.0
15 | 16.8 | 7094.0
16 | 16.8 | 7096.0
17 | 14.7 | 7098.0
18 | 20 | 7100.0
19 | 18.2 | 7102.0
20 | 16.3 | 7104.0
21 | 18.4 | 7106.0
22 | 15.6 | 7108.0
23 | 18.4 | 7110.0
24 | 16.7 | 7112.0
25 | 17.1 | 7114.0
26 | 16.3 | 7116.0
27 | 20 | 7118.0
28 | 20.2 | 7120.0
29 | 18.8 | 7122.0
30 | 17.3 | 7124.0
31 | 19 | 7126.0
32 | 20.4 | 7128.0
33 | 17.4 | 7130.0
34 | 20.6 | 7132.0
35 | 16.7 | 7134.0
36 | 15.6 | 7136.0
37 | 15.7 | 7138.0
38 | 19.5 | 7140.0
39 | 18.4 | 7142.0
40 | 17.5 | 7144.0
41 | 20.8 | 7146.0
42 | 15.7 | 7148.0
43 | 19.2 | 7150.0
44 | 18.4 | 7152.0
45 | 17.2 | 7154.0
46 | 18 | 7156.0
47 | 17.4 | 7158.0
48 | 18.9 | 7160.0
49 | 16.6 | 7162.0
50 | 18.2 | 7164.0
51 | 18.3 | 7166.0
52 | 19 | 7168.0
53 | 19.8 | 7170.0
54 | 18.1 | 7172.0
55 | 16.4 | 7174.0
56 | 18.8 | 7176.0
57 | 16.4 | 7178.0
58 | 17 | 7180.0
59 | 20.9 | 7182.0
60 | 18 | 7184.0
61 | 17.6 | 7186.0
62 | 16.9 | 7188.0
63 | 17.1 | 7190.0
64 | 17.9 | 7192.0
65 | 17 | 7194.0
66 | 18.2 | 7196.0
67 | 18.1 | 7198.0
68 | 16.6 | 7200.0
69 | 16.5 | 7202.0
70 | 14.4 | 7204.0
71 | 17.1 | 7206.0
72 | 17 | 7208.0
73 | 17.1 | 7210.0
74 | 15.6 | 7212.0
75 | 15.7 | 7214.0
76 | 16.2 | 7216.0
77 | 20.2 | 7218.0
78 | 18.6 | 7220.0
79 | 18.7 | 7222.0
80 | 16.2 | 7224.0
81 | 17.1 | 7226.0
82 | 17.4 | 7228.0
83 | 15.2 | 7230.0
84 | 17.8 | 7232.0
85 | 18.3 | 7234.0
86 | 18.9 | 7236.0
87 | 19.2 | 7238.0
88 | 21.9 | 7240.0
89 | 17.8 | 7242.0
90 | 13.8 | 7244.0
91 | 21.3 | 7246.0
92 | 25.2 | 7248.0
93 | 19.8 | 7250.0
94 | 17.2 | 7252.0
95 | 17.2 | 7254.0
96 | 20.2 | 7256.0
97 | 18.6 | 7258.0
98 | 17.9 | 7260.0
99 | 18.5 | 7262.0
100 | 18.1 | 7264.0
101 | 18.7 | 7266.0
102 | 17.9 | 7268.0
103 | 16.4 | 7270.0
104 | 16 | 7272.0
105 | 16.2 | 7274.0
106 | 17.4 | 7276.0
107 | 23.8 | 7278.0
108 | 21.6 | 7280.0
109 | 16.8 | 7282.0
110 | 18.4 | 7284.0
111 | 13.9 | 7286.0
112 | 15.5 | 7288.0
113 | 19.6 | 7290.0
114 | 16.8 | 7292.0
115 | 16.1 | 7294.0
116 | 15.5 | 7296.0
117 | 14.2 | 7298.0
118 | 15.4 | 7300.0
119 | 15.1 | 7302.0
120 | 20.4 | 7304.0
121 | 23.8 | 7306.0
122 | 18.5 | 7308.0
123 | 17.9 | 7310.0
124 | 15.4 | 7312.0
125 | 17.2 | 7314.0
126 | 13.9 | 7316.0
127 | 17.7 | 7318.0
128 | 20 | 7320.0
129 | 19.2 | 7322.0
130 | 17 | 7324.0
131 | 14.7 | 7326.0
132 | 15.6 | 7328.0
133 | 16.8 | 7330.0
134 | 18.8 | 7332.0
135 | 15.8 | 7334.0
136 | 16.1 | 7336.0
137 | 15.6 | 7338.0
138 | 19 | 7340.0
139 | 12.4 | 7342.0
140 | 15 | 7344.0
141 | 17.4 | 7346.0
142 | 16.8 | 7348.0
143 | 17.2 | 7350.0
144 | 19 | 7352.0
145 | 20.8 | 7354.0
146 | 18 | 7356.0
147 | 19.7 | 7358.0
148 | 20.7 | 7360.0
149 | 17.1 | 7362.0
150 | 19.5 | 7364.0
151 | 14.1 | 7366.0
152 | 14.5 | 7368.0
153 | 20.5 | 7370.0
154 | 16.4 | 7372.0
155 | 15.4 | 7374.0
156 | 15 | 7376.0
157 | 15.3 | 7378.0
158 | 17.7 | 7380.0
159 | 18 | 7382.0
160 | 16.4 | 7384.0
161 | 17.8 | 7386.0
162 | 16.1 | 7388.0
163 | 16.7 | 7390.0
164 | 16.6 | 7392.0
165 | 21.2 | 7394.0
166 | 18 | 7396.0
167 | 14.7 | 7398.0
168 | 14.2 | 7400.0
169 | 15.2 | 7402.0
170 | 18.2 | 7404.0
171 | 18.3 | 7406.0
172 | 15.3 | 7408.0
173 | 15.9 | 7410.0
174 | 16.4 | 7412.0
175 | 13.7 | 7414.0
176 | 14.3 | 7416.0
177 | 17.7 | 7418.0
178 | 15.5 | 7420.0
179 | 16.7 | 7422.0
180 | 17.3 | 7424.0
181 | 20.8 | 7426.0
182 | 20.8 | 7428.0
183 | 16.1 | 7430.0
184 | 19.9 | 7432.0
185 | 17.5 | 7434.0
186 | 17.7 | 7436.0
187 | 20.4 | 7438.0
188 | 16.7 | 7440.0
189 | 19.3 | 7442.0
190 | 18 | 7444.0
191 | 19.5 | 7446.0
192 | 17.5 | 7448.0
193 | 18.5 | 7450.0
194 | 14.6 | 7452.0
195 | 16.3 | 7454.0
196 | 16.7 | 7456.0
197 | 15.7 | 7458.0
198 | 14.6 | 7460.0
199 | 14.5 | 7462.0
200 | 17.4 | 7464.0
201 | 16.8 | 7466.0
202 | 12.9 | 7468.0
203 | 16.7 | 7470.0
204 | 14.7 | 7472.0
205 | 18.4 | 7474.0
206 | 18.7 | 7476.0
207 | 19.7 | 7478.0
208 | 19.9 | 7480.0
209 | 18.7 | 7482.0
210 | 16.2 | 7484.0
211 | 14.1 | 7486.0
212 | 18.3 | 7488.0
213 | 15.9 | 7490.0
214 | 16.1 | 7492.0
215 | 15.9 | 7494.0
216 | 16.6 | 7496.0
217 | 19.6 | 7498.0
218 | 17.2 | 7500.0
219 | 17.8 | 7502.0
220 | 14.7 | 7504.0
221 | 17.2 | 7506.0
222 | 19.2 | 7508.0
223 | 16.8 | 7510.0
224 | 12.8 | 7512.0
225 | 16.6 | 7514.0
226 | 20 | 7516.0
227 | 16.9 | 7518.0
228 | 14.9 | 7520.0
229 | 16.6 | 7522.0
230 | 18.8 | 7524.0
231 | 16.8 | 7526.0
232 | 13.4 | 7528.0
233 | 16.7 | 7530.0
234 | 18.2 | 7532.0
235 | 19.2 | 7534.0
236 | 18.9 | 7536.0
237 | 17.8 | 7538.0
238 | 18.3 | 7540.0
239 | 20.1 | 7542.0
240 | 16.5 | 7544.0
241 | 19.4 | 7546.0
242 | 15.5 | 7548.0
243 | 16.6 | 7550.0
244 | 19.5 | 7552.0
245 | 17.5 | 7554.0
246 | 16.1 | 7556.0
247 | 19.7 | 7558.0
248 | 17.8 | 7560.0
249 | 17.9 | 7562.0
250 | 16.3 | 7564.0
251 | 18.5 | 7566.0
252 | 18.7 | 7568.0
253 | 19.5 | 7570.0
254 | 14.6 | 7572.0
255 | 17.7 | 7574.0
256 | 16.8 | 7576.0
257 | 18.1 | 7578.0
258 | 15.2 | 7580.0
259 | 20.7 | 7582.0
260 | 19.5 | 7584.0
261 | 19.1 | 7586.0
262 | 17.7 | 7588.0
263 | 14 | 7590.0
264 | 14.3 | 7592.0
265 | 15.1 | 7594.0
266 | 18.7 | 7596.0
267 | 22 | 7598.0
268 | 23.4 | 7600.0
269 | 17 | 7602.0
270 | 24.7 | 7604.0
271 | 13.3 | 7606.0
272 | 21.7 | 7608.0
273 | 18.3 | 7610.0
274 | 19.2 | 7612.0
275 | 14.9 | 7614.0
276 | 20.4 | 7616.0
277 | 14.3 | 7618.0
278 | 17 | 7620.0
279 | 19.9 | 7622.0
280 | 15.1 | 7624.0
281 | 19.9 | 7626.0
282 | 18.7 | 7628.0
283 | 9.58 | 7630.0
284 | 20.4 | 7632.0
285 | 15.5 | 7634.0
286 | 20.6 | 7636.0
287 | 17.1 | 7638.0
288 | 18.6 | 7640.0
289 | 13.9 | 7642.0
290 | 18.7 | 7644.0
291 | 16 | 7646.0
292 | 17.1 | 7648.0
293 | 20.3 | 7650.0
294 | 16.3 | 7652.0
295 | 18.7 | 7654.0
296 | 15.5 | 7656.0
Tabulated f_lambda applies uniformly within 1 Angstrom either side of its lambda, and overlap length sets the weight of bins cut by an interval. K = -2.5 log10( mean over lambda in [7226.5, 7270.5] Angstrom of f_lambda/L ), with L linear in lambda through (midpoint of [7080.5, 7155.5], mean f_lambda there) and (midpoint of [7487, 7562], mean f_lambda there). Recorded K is -0.04 mag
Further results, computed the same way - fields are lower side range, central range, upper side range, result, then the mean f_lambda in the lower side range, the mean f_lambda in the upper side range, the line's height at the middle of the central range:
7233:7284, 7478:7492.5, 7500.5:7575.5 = 0.025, 18.7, 17.4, 17.6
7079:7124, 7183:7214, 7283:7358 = 0.041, 18.1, 17.1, 17.6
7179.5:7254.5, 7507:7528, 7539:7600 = 0.065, 17.8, 17.8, 17.8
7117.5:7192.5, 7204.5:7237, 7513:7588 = 0.049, 18.1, 17.7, 18.1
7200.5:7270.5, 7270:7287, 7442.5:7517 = -0.010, 17.9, 16.9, 17.8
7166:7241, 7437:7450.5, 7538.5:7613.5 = -0.038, 17.7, 18.1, 17.9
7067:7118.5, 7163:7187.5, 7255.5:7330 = -0.019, 18.1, 17.5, 17.9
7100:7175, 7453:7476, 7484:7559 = 0.085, 18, 17.2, 17.3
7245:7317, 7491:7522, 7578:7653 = 0.065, 18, 17.8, 17.8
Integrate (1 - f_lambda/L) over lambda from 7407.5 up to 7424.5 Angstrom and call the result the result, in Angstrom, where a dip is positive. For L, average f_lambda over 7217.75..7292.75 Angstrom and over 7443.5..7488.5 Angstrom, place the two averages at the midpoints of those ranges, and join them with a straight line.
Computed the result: 1.3 Angstrom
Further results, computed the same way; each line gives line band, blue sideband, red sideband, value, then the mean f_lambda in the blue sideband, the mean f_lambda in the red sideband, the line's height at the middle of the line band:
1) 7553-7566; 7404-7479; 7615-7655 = -0.3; 17.1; 17.4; 17.3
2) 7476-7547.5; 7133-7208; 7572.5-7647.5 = 1.6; 17.7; 17.7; 17.7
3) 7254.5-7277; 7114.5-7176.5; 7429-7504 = 0.0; 18.2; 17.1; 17.8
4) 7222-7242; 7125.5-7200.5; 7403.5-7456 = -0.2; 18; 17.4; 17.8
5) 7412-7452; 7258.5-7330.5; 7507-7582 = -0.5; 17.5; 17.4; 17.5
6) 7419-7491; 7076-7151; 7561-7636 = 2.4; 18.2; 17.8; 17.9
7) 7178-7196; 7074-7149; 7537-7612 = 0.4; 18.1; 18.1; 18.1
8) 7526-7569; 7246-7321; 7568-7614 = 0.9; 18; 18.1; 18.1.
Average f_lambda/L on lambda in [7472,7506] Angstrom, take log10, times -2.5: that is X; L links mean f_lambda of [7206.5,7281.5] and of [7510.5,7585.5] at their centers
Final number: 0.02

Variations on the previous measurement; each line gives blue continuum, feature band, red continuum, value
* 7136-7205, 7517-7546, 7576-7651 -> 0.02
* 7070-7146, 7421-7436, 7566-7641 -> -0.02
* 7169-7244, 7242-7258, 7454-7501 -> -0.10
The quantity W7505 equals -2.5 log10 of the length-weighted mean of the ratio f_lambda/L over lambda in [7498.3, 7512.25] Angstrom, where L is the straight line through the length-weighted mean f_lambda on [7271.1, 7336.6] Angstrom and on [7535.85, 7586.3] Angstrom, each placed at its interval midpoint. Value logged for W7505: 0.06 mag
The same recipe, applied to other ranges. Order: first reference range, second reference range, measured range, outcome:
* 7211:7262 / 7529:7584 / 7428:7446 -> -0.02 mag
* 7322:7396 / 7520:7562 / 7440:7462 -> 0.03 mag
